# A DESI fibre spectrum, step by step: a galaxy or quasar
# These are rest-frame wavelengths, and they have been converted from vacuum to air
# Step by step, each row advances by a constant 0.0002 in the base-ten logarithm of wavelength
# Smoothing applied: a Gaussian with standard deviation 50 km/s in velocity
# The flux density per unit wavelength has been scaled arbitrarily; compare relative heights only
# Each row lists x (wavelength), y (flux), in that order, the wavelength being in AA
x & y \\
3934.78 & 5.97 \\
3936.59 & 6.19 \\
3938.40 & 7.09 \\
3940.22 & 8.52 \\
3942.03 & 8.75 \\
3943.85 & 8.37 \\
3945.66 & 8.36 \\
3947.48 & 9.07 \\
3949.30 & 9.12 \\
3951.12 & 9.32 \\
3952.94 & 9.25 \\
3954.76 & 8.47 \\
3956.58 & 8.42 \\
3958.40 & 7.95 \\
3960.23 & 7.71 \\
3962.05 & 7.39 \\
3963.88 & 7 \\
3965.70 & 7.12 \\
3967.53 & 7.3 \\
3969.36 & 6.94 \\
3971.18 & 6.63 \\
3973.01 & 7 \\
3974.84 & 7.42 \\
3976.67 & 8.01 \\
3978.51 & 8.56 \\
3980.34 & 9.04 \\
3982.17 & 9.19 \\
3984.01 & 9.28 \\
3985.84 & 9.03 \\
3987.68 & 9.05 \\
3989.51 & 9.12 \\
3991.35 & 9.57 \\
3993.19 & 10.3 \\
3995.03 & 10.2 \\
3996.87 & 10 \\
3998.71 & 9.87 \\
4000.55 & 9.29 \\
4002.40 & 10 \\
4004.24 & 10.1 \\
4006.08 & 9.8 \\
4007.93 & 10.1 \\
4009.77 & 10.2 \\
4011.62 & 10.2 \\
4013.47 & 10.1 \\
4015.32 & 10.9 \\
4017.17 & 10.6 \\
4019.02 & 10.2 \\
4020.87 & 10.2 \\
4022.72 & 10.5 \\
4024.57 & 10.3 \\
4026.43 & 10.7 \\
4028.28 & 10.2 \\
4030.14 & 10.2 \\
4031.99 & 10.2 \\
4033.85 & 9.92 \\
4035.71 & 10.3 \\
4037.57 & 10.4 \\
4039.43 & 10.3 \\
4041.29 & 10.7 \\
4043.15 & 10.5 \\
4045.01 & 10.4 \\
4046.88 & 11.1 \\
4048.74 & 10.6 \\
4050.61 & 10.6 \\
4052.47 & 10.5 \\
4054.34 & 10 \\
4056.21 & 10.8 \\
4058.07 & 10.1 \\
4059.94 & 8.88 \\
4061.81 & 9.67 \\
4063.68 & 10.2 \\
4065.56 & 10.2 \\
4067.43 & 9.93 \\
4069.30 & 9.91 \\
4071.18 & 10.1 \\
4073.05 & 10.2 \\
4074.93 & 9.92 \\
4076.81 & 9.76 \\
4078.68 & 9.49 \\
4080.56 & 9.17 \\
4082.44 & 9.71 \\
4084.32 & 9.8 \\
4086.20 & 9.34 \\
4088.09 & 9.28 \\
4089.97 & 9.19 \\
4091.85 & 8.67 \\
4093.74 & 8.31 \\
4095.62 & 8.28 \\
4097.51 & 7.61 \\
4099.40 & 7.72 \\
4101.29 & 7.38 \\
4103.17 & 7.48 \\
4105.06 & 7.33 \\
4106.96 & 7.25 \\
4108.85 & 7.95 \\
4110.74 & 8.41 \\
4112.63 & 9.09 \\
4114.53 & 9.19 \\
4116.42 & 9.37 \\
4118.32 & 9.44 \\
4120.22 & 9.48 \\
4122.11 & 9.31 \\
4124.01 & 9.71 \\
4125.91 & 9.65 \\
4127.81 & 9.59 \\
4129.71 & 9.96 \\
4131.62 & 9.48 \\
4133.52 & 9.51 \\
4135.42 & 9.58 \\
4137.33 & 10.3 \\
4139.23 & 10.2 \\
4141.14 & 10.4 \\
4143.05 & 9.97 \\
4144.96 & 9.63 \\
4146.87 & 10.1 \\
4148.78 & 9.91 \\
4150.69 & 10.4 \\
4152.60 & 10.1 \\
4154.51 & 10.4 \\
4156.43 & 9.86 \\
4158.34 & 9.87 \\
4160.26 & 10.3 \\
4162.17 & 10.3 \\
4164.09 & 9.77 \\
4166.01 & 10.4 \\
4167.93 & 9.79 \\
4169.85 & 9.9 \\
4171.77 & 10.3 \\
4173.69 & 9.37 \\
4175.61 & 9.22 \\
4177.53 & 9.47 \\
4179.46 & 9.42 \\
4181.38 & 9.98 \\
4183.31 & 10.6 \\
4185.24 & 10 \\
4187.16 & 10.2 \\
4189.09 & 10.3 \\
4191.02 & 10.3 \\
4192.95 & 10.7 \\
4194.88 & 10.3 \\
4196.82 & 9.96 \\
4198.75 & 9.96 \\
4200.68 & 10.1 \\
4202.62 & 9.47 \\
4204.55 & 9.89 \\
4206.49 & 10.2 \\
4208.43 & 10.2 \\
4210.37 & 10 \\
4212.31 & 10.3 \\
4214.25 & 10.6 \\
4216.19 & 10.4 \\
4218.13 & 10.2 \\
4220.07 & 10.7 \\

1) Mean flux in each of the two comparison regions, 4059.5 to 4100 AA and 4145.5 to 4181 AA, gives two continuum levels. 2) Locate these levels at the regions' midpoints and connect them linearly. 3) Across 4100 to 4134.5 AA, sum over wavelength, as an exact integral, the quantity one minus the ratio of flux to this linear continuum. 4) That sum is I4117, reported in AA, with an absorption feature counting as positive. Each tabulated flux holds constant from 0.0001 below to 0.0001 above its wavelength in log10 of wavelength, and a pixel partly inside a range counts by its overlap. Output 2.7 AA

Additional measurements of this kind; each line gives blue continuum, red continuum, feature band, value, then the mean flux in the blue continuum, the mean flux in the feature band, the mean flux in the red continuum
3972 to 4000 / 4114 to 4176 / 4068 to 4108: 2.9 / 9.04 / 8.86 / 9.85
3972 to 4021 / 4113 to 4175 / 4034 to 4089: -2.3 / 9.52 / 10.1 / 9.85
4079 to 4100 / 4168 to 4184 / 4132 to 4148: -0.9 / 8.86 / 9.94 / 9.77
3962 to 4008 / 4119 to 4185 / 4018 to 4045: -3.8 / 8.75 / 10.3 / 9.89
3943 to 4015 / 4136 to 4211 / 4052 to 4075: -1.6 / 8.84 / 10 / 10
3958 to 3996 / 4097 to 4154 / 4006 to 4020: -2.9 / 8.29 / 10.3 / 9.21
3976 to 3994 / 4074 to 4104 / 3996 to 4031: -4.4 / 9.12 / 10.2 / 8.82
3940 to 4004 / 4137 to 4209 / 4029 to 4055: -3.7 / 8.61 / 10.4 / 10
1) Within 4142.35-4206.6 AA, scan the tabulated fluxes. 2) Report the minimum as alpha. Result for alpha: 9.22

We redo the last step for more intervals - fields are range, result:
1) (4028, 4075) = 8.88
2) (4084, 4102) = 7.38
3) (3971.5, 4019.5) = 7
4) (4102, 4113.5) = 7.25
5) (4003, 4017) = 9.8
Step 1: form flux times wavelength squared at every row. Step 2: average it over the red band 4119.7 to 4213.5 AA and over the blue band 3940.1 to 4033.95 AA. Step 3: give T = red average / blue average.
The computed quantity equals 1.2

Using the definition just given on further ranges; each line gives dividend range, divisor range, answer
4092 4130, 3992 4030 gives 0.89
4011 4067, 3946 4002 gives 1.24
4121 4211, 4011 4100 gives 1.06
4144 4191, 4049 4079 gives 1.05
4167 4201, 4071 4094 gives 1.11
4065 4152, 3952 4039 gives 1.06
